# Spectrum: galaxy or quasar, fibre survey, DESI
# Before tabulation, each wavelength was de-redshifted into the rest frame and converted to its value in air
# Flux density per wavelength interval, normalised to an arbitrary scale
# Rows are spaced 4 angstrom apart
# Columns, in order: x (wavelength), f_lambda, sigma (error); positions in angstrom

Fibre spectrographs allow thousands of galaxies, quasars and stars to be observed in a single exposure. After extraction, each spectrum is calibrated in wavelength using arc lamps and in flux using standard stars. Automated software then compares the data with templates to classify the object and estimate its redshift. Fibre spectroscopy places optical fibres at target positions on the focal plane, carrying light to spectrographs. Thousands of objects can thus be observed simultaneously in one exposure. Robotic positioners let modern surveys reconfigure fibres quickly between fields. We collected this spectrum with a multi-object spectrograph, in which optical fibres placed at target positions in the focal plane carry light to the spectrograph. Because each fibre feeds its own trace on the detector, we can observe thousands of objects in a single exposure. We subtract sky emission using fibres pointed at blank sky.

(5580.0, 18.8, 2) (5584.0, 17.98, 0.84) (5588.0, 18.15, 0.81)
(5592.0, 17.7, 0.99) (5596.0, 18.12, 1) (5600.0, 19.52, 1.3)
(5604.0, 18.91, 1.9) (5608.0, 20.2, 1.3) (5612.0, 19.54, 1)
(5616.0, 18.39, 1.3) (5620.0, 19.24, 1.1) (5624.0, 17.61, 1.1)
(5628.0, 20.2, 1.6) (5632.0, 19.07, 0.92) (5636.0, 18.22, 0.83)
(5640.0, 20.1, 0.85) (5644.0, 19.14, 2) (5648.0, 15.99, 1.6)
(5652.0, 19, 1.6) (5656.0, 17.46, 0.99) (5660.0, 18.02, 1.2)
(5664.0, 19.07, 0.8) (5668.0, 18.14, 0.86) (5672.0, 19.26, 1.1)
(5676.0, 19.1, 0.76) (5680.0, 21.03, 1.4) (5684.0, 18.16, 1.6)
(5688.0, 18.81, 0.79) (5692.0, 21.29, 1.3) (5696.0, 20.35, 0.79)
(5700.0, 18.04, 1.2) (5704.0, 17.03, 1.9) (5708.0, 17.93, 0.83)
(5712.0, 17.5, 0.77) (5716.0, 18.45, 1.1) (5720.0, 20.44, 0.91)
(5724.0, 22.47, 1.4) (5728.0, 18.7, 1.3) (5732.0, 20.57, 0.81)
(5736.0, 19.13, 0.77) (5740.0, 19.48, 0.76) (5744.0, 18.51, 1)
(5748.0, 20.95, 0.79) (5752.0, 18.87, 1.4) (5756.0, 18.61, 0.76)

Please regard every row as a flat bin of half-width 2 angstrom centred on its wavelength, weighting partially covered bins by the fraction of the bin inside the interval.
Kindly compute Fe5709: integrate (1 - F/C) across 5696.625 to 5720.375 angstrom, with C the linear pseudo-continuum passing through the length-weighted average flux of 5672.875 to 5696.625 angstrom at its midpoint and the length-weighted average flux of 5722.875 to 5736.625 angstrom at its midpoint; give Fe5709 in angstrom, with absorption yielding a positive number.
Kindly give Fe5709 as 2.1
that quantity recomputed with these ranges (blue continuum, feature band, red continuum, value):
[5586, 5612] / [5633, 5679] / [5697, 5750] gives 1.03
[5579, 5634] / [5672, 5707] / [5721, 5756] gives 0.41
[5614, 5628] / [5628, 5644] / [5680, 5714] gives -0.49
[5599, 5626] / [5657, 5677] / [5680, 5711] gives 0.33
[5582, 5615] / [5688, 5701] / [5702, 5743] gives -0.55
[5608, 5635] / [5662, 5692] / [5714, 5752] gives 0.32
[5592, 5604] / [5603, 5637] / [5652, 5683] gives -0.65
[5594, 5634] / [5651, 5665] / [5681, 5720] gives 0.47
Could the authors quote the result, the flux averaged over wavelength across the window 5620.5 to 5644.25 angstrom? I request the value 19.1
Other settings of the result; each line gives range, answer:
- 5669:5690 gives 19.2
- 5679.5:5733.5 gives 19.3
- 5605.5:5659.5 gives 18.8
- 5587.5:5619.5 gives 18.9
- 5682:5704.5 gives 19.1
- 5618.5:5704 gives 18.9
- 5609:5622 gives 19.1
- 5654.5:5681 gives 18.8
